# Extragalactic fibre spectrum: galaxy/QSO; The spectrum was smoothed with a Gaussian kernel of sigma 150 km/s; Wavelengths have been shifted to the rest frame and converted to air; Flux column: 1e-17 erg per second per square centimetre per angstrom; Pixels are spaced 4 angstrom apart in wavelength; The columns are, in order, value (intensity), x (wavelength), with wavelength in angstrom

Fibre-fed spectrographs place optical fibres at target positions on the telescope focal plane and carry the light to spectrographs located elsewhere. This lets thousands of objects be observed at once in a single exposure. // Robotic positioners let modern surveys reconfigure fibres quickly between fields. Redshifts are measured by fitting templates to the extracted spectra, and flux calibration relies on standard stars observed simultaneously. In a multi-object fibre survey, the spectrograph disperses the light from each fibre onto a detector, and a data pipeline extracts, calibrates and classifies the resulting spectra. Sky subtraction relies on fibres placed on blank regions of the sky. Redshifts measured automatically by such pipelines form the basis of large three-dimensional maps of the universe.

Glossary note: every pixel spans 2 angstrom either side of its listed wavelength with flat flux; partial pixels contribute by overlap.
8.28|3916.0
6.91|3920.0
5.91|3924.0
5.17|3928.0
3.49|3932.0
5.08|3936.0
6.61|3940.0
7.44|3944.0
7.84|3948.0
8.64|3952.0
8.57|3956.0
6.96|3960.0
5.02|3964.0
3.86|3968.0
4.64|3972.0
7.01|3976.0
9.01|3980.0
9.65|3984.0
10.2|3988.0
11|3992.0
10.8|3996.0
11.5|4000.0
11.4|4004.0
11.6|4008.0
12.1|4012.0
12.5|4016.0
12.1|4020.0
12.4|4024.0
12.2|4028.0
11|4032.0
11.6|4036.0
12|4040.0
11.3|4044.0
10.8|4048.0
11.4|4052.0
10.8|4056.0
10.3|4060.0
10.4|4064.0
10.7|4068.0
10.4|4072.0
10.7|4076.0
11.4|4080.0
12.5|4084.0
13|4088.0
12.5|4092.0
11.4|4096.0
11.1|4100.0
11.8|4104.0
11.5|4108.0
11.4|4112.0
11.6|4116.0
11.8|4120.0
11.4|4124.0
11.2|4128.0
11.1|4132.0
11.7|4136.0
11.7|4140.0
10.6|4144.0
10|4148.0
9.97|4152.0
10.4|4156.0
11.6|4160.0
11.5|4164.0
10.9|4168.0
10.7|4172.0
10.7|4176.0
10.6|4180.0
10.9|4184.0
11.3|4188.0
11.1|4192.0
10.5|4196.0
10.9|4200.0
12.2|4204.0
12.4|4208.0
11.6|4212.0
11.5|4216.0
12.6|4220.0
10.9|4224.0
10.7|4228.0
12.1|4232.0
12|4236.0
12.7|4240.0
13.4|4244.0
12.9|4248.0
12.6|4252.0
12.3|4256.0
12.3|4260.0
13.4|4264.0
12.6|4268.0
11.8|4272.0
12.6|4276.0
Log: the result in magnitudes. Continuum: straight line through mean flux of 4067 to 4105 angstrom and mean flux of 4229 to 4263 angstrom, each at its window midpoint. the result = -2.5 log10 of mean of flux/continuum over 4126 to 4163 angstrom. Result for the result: 0.093 mag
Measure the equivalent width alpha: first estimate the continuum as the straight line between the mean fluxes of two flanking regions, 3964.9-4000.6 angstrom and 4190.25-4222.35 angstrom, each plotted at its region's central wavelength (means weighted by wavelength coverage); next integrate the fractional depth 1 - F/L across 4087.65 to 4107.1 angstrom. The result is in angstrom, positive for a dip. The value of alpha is -3.5 angstrom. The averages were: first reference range 8.41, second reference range 11.6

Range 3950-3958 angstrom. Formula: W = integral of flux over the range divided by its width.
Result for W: 8.61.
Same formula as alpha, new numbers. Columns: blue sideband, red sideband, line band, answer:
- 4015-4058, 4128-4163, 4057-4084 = 1.4 angstrom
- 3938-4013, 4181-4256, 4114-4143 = -2.4 angstrom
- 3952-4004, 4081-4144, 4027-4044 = -3.3 angstrom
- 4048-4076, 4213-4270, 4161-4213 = 2.7 angstrom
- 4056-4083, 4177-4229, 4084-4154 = -3.1 angstrom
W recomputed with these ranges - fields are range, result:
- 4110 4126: 11.5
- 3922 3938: 4.91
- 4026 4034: 11.6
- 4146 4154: 9.98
